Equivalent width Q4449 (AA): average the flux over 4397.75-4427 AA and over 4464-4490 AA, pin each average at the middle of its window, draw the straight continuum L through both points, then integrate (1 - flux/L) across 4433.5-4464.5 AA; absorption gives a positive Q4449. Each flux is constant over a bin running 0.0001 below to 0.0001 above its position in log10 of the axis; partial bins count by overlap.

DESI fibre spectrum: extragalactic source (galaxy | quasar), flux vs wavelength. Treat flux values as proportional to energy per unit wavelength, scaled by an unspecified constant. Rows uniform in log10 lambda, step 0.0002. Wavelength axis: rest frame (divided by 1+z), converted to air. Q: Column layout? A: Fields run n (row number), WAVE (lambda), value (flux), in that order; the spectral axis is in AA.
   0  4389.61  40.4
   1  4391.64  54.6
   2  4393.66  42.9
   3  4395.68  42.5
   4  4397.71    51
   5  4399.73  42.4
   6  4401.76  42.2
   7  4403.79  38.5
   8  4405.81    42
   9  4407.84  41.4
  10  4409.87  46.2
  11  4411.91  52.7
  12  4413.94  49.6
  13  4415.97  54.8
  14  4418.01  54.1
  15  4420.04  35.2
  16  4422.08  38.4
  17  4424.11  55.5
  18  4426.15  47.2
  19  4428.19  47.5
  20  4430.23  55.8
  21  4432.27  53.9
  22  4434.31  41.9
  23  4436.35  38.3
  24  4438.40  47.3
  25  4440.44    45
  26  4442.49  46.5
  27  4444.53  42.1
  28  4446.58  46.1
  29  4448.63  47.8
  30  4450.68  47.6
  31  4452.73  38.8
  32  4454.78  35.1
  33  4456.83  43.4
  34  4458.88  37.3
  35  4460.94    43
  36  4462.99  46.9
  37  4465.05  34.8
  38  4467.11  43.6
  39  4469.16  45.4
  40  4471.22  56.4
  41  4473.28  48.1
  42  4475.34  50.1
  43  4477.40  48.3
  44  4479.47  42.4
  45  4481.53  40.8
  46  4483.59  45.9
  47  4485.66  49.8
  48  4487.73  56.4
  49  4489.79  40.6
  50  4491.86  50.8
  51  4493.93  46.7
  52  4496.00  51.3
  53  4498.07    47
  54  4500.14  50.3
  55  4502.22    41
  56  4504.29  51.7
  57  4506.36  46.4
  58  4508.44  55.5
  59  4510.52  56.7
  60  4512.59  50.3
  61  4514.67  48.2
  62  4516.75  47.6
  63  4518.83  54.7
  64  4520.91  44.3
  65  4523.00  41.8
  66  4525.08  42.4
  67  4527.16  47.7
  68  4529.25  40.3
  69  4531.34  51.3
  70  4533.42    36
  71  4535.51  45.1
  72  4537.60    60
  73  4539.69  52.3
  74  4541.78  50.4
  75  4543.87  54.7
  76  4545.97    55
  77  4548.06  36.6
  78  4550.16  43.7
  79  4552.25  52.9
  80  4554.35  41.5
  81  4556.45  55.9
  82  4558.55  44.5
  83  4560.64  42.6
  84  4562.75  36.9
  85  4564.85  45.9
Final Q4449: 2.2 AA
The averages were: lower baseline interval 45.9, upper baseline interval 46.5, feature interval 43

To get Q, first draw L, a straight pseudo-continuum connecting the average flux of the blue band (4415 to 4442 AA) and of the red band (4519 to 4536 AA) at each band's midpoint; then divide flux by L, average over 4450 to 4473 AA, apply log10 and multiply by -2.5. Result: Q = 0.08 mag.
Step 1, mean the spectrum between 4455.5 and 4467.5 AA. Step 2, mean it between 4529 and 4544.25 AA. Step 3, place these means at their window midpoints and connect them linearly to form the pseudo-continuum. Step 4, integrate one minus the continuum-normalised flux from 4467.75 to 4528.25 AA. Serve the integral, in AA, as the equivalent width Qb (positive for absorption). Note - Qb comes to -4.4 AA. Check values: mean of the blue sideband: 41.2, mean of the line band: 48.2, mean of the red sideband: 49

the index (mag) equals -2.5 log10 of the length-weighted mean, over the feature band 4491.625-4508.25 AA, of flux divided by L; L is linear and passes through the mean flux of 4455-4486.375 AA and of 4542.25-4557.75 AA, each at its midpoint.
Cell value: -0.05 mag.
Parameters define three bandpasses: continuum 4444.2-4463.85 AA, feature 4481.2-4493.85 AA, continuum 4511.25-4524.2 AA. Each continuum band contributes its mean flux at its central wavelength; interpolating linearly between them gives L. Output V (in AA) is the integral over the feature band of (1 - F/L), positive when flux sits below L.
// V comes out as -0.6 AA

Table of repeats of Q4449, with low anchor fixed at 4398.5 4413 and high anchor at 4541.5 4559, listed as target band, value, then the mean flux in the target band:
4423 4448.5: -1.4 AA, 47.2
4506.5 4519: -1.2 AA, 51.6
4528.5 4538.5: 0.3 AA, 46.5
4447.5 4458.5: 0.7 AA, 42.3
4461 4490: -0.3 AA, 46.5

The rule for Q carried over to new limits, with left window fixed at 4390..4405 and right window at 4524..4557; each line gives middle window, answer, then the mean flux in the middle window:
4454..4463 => 0.133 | 40.7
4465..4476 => -0.025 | 47.3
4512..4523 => -0.023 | 48.3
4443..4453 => 0.017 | 45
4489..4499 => -0.016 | 47.4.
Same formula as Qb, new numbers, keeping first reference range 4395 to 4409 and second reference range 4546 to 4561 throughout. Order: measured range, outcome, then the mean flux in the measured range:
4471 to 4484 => -0.7 AA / 46.9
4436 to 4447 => -0.2 AA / 44.5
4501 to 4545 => -2.9 AA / 48.5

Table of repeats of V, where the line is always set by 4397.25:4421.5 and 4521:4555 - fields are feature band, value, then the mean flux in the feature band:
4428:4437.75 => -0.3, 47.5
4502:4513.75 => -1.1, 50.9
